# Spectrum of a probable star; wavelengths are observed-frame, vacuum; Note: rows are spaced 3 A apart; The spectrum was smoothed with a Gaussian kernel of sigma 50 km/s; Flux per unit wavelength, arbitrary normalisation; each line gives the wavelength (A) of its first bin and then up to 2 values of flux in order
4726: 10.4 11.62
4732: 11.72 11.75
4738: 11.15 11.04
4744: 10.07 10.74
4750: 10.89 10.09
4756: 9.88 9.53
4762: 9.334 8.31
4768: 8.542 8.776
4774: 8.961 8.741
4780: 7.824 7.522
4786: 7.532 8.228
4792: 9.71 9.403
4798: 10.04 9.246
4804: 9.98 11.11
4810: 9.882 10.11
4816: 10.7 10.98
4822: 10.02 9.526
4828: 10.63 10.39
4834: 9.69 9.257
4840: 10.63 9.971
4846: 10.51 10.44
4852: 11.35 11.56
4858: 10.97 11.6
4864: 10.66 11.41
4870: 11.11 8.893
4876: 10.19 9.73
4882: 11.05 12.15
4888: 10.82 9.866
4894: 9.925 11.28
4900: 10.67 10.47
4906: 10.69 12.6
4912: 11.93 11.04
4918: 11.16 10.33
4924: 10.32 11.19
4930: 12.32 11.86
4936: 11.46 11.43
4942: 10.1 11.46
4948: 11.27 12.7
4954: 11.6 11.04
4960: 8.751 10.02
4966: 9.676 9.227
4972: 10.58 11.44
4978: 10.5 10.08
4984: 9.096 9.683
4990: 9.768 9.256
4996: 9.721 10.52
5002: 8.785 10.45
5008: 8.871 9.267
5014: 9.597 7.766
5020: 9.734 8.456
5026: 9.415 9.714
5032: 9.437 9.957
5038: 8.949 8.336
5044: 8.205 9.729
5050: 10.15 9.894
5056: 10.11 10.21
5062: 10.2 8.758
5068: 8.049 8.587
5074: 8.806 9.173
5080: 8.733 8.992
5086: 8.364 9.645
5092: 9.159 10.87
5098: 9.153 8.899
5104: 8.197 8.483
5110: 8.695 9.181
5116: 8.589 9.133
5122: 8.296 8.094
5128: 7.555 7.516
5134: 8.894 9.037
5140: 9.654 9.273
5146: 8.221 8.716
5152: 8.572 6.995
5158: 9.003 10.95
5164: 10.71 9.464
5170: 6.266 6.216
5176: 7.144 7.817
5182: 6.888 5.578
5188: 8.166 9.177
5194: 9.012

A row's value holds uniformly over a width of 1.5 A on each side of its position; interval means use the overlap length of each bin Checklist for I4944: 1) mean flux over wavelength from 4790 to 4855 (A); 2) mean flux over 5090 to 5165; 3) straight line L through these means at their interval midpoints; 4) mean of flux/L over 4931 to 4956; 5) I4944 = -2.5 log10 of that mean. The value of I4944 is -0.188 mag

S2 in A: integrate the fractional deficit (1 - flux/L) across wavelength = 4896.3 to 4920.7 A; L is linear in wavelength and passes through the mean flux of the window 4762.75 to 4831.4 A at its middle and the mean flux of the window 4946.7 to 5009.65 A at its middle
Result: -3.3 A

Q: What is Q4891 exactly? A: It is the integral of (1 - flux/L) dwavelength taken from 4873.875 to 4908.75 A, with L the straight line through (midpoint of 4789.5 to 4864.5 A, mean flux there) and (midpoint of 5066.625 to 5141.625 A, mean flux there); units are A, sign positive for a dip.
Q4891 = -2.5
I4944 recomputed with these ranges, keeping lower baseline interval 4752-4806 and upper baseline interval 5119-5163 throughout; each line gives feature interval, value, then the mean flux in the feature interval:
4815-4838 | -0.14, 10.2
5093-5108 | -0.05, 9.14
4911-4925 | -0.23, 10.9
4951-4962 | -0.21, 10.7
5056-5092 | -0.04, 9.1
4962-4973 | -0.12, 9.84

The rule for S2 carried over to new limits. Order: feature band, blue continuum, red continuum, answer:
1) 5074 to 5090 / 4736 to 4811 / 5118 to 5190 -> -0.9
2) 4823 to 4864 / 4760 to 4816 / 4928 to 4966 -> -2.9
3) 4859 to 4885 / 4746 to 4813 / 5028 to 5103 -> -3.9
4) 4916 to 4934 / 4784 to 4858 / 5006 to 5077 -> -2.8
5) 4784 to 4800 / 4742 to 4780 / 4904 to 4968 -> 1.3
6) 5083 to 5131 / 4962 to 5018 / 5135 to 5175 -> 1.1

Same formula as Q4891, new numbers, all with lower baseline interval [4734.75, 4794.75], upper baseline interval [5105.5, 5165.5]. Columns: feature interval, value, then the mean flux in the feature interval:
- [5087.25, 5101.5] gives -1.17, 9.57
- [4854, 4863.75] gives -2.16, 11.3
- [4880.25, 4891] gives -2.24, 11.1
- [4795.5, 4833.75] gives -3.61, 10.2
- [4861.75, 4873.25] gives -1.93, 10.8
